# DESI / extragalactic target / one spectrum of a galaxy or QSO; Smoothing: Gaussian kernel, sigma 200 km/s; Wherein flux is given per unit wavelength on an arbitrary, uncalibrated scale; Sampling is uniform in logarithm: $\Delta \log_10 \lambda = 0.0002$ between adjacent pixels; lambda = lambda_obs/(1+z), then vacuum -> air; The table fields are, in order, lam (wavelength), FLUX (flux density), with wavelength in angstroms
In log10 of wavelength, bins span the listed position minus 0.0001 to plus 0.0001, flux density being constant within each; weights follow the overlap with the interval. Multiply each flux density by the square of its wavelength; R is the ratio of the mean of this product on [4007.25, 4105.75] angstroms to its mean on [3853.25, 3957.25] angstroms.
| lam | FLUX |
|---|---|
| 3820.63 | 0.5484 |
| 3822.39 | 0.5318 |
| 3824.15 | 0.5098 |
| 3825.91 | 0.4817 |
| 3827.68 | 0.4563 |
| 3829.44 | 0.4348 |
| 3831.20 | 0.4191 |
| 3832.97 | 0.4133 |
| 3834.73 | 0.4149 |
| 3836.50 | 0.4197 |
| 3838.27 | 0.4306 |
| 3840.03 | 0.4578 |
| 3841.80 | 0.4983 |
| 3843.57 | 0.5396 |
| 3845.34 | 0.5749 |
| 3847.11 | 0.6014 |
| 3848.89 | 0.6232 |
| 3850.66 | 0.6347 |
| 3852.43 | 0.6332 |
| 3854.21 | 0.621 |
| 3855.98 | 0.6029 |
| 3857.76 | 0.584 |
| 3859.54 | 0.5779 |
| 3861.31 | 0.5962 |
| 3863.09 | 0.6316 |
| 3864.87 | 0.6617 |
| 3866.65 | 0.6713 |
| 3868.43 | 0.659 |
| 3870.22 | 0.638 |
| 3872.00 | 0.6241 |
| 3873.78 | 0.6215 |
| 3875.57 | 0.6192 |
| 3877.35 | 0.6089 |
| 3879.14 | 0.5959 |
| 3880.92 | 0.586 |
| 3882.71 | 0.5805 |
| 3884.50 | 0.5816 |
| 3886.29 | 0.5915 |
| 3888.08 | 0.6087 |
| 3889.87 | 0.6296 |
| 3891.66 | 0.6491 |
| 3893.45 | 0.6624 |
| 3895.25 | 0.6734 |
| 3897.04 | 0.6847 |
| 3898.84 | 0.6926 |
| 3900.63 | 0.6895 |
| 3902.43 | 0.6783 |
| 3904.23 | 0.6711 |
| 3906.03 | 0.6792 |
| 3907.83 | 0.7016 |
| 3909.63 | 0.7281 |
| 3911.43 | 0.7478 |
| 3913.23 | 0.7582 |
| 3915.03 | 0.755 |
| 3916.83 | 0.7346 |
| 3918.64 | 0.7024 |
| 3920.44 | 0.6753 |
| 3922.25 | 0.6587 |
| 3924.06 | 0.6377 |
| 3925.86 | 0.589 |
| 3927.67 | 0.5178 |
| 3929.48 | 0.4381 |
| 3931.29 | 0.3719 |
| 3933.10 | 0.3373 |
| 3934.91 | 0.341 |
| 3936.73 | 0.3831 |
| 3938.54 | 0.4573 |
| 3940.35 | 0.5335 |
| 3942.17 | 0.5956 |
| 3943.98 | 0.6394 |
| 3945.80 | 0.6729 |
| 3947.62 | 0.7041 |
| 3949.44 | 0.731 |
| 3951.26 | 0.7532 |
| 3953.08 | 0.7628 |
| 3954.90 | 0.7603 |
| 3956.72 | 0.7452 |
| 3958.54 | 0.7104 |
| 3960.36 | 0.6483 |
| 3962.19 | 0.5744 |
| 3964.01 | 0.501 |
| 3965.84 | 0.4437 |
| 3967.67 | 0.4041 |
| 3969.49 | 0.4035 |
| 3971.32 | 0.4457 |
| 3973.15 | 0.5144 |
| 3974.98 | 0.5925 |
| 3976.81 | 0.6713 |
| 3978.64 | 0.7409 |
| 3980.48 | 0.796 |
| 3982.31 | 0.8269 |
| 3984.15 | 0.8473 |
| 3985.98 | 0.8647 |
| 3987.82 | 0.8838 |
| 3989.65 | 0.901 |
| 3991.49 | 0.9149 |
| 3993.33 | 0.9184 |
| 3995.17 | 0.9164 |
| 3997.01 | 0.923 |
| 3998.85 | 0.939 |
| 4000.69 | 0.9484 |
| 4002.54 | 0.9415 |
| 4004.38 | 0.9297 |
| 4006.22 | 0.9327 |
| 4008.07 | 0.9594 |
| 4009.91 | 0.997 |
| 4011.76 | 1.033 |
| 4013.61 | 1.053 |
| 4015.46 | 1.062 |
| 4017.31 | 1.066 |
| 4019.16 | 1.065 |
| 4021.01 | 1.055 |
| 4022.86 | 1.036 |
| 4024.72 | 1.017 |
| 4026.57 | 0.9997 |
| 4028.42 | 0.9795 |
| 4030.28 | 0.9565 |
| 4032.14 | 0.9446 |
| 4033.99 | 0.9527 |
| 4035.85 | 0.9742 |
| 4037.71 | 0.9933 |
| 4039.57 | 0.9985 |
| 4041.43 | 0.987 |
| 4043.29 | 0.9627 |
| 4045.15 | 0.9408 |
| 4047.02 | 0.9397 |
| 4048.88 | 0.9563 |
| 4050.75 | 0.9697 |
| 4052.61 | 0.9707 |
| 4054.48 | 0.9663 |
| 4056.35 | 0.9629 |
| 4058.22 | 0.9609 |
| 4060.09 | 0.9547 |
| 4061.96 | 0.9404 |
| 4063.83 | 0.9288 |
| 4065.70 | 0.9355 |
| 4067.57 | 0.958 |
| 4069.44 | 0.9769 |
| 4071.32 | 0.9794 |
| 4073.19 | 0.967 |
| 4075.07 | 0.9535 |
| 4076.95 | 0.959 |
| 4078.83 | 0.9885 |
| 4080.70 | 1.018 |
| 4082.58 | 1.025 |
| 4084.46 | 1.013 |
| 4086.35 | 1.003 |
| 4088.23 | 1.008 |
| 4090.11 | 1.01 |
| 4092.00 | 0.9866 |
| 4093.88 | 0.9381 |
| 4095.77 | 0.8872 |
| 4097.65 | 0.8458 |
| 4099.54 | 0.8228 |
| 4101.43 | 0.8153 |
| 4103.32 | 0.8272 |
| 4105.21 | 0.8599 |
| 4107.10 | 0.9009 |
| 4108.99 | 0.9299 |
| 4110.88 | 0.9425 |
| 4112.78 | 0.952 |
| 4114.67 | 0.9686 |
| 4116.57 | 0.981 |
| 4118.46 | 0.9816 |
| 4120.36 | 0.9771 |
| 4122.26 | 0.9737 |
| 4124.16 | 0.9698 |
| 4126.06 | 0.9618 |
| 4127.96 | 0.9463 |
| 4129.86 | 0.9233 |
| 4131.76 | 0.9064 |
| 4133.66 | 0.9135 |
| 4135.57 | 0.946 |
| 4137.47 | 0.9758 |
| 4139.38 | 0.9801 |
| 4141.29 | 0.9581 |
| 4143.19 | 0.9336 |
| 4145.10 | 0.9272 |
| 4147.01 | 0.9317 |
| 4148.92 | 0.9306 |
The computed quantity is 1.67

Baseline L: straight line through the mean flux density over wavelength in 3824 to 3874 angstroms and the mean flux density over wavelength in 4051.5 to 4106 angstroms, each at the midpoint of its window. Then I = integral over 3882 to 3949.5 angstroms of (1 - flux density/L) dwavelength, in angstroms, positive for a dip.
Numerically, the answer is 4.8 angstroms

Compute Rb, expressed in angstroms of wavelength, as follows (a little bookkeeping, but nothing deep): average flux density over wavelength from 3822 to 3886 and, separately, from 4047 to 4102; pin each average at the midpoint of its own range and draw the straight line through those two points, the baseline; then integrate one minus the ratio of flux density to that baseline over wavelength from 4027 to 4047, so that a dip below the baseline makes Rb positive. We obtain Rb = -1.8 angstroms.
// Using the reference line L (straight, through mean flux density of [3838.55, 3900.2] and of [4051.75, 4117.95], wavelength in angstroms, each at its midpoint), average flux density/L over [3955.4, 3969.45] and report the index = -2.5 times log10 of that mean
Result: 0.30 mag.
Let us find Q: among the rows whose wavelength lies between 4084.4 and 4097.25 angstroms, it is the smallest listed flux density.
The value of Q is 0.8872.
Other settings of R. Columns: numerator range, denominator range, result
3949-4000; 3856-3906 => 1.20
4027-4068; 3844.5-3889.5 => 1.72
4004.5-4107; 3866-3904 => 1.66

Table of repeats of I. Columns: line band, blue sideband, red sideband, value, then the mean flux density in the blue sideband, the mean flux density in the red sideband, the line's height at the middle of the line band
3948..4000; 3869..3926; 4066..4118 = 3.6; 0.659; 0.945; 0.772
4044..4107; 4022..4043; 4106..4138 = 1.4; 0.985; 0.949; 0.968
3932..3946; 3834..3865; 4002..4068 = 5.1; 0.56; 0.98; 0.763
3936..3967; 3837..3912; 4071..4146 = 4.4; 0.621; 0.946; 0.728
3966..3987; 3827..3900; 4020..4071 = 4.7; 0.582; 0.971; 0.824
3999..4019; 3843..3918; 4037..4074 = -2.6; 0.644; 0.962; 0.878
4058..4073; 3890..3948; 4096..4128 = -1.9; 0.617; 0.92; 0.847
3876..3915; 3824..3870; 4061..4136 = -2.2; 0.546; 0.946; 0.623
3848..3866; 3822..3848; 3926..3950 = -4.9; 0.478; 0.516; 0.486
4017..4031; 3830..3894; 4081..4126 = -3.4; 0.579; 0.941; 0.822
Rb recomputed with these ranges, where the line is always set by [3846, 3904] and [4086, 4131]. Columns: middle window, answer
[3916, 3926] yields 0.2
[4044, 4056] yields -1.4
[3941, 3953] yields 0.6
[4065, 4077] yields -1.1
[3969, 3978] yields 2.6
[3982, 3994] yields -1.6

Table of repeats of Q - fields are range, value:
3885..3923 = 0.5915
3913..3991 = 0.3373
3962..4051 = 0.4035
